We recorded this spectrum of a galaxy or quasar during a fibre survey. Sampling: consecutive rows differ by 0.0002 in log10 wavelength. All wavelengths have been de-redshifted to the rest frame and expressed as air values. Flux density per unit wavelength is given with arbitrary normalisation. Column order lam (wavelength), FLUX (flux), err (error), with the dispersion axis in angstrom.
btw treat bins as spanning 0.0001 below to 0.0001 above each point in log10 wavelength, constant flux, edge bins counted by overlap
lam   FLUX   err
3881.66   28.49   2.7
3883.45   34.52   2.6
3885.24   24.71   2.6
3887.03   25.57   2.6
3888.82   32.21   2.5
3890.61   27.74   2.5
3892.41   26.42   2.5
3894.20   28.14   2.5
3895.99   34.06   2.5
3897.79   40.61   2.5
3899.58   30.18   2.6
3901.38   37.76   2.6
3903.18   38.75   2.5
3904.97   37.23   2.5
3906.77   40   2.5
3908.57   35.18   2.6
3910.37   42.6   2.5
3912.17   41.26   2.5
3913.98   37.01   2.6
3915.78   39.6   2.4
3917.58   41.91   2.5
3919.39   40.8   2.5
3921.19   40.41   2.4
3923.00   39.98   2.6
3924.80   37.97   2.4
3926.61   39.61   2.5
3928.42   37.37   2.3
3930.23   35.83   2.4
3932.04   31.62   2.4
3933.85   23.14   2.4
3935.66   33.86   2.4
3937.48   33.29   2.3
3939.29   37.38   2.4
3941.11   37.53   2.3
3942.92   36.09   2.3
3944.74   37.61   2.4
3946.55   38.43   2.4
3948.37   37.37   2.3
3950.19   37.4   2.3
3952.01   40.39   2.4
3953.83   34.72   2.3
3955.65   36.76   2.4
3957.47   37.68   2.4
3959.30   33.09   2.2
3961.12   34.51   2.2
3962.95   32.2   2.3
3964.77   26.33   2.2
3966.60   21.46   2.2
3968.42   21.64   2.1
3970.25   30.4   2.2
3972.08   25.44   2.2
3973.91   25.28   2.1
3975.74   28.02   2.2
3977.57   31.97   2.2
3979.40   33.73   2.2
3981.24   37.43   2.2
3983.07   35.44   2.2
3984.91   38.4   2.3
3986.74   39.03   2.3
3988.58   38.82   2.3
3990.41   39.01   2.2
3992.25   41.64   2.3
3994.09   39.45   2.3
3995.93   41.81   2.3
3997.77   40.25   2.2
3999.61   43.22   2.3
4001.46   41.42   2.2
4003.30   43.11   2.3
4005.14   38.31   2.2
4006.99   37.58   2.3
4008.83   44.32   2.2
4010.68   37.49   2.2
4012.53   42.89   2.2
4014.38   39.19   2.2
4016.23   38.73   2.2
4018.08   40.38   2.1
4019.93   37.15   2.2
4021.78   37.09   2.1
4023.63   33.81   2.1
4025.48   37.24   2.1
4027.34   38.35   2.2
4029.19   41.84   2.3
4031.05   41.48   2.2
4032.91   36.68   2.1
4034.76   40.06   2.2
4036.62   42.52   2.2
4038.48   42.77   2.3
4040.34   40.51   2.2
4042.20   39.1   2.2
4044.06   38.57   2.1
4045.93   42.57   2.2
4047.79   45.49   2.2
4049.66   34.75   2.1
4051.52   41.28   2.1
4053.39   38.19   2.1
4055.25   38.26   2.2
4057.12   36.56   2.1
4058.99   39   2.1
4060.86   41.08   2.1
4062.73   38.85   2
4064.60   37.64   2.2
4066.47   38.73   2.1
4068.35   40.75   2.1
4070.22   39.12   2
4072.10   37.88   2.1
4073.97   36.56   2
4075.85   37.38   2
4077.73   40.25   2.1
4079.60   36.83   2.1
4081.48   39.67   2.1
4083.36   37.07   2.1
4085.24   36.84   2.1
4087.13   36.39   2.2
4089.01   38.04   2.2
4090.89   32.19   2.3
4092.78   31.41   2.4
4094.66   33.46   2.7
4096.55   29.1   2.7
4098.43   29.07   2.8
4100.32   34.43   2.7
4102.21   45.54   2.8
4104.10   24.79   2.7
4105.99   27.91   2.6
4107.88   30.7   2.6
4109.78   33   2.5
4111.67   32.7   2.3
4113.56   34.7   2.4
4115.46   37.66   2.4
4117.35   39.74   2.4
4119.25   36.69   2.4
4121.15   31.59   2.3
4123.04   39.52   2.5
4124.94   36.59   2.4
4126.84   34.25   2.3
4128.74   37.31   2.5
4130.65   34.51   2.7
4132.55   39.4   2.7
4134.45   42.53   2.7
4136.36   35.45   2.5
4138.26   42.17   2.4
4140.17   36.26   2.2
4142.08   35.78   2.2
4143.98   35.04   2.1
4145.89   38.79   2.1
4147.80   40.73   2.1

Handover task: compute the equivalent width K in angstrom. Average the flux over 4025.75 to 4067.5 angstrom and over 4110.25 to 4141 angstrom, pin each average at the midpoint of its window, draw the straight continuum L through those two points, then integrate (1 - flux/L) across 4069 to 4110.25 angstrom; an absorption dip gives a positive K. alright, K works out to 3.5 angstrom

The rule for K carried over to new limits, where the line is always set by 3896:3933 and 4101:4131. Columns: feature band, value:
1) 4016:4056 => -3.6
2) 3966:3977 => 3.4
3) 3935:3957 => 0.5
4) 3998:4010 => -1.5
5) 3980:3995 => -0.6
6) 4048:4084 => -2.9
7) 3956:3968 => 2.1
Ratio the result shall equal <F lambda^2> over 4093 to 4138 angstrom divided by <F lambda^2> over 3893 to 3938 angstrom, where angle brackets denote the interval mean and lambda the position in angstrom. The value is 1.1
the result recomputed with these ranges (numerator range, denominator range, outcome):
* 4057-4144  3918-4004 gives 1.09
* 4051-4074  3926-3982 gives 1.24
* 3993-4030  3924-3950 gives 1.16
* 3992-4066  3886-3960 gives 1.17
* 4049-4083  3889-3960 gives 1.14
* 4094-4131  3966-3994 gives 1.11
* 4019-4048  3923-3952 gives 1.16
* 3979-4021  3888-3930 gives 1.12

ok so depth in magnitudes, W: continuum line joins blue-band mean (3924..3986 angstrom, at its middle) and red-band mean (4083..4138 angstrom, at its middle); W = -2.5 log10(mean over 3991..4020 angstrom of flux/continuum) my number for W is -0.19 mag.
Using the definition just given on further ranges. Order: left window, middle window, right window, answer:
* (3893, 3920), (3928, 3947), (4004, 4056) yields 0.10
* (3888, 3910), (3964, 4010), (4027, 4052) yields 0.08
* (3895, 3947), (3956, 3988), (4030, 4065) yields 0.21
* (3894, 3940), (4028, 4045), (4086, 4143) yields -0.13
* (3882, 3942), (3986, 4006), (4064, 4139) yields -0.14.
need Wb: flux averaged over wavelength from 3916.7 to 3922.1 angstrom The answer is 41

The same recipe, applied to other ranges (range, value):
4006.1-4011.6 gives 39.8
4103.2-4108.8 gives 27.8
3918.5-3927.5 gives 39.8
